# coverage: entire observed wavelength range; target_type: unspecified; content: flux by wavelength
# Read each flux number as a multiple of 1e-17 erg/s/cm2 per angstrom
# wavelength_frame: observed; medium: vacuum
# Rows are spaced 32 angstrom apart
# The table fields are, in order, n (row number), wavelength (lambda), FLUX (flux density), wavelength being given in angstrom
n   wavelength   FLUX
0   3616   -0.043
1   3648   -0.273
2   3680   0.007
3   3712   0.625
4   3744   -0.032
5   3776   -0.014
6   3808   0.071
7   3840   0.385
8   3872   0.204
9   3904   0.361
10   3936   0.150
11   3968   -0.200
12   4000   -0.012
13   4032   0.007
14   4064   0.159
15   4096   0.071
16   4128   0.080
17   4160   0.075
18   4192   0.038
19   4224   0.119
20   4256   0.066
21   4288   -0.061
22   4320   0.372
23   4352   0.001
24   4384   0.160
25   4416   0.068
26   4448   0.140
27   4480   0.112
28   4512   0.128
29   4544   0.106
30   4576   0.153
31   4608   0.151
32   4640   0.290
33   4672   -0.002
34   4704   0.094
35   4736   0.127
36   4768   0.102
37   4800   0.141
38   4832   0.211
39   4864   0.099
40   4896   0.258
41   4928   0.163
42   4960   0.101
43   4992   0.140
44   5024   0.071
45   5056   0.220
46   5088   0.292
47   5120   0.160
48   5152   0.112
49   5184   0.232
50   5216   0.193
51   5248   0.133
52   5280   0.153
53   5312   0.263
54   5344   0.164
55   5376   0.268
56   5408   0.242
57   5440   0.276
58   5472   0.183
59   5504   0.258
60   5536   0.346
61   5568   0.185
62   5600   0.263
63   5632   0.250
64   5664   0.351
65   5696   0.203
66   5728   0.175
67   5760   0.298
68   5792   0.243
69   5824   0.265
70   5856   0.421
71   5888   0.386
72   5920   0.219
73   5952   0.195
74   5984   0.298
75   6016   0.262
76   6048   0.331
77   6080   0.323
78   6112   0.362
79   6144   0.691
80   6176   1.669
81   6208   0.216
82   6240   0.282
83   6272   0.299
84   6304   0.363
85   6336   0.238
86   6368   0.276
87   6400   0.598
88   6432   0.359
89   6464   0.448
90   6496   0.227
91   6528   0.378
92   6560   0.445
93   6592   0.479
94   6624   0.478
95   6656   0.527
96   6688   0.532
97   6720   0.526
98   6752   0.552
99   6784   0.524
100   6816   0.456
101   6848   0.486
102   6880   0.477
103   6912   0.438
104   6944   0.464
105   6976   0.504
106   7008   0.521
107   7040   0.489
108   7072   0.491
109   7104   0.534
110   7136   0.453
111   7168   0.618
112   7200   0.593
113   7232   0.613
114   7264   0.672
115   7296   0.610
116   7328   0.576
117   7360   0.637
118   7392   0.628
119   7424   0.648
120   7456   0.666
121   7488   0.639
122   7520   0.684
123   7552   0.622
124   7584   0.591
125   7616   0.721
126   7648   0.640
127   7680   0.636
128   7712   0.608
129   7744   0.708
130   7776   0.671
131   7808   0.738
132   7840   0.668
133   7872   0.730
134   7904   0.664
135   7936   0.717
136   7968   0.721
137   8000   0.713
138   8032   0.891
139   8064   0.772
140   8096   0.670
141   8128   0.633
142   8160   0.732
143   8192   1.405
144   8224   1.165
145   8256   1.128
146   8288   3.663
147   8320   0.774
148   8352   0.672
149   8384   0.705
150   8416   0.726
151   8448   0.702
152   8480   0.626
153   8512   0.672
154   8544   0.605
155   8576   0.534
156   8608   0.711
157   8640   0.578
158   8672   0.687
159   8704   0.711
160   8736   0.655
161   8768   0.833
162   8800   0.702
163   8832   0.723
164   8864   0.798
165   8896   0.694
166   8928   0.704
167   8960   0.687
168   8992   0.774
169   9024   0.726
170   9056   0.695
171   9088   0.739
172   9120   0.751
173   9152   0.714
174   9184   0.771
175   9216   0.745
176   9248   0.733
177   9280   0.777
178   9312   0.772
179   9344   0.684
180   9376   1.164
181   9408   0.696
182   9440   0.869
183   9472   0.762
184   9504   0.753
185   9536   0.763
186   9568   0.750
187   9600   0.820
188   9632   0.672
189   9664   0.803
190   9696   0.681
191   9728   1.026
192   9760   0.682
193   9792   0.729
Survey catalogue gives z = 0.65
